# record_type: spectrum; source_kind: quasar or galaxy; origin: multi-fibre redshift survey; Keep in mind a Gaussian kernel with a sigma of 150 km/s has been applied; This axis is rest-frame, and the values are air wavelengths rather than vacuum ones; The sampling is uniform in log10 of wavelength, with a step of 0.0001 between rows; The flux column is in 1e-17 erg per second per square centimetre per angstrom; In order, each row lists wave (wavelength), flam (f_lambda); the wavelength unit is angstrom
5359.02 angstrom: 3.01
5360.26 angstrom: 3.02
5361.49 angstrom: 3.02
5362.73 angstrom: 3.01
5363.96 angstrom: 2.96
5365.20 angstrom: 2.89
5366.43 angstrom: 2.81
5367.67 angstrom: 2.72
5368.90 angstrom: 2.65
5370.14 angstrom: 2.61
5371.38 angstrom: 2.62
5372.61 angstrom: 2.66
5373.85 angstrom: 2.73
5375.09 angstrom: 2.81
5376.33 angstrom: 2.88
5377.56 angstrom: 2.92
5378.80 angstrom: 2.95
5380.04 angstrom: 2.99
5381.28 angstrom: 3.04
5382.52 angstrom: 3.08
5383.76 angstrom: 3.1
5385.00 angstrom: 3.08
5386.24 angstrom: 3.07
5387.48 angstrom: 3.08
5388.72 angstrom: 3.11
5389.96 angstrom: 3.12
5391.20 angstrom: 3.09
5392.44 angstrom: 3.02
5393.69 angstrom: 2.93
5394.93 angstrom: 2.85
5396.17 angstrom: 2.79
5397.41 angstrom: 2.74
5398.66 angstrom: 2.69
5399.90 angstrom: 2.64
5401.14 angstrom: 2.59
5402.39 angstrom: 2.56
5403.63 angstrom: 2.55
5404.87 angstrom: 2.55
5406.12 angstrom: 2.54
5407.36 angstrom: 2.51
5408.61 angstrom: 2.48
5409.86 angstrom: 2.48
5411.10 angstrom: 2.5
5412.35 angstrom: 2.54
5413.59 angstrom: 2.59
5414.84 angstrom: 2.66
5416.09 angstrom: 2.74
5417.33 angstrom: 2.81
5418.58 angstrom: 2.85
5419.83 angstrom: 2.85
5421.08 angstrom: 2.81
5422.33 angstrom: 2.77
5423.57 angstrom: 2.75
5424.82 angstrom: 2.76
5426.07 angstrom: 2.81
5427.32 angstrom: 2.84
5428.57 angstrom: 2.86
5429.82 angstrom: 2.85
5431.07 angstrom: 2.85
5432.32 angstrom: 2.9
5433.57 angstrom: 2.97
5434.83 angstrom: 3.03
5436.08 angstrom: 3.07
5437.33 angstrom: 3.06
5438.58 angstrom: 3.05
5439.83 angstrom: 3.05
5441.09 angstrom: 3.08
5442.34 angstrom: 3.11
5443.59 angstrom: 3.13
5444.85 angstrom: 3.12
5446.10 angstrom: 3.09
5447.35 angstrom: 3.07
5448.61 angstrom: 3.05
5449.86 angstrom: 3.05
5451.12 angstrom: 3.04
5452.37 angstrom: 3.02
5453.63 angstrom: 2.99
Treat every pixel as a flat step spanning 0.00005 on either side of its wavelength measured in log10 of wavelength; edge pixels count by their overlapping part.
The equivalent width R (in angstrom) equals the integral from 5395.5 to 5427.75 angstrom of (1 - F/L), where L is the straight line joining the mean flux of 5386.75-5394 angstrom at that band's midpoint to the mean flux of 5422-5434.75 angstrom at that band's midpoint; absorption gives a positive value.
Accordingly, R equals 3.0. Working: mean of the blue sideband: 3.06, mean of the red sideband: 2.85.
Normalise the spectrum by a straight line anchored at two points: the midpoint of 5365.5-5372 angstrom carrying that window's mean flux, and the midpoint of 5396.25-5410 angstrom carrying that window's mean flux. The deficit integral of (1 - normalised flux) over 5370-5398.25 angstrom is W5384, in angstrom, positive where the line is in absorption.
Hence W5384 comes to -3.0 angstrom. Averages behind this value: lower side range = 2.7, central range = 2.93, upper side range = 2.59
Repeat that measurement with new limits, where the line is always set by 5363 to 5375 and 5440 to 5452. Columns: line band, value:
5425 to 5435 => 0.4 angstrom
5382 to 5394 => -1.0 angstrom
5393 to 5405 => 0.8 angstrom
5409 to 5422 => 1.2 angstrom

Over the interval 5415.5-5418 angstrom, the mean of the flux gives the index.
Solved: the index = 2.78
